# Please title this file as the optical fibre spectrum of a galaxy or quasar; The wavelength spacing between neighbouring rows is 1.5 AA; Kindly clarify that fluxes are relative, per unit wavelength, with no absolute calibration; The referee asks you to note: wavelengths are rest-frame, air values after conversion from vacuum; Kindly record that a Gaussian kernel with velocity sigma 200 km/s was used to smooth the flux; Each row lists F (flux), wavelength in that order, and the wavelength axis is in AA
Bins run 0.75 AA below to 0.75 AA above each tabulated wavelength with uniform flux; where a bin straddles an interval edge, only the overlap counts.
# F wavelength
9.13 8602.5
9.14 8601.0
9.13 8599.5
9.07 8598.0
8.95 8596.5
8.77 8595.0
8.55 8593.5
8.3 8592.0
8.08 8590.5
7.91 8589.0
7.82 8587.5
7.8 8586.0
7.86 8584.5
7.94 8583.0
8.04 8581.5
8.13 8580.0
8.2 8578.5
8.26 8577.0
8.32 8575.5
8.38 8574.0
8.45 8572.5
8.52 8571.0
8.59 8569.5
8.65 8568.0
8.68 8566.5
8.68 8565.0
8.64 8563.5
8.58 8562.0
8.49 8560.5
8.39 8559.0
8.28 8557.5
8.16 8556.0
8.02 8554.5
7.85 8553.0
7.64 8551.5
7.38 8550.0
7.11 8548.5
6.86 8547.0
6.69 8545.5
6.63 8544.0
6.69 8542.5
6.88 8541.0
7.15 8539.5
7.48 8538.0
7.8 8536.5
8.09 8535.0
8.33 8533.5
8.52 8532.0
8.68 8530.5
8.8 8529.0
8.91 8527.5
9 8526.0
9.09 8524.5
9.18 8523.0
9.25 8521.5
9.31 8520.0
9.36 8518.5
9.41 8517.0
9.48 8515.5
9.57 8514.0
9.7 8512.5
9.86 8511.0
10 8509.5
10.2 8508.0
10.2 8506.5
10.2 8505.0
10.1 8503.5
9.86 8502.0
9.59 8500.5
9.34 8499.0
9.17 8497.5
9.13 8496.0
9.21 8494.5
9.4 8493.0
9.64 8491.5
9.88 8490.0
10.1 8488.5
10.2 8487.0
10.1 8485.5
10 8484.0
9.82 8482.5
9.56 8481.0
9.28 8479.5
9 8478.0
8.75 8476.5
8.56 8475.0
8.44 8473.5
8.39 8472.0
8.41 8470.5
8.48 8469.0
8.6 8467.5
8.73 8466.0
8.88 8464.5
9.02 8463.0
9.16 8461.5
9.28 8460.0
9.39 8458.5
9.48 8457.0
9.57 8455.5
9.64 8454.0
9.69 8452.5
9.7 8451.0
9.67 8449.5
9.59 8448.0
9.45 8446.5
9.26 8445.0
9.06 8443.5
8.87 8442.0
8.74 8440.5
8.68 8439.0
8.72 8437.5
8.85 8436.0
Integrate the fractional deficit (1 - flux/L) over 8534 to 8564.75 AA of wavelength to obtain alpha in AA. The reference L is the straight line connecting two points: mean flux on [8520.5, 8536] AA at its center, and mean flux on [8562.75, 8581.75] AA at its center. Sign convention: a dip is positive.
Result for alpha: 3.4 AA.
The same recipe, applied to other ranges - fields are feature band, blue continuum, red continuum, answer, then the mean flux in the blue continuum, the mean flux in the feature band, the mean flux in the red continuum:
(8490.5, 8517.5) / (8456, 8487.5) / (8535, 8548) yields -5.0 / 9.12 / 9.67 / 7.09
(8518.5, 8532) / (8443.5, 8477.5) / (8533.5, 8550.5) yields -2.5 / 9.1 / 9.02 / 7.21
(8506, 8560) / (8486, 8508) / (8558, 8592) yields 3.9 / 9.74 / 8.44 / 8.29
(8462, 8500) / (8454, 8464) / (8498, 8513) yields 1.6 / 9.33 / 9.21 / 9.9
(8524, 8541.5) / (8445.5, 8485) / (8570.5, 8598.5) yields 0.9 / 9.18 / 8.23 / 8.27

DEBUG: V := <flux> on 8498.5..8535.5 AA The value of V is 9.37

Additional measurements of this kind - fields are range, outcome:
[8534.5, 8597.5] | 8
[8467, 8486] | 9.02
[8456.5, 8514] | 9.4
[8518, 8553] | 8.02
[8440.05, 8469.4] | 9.23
